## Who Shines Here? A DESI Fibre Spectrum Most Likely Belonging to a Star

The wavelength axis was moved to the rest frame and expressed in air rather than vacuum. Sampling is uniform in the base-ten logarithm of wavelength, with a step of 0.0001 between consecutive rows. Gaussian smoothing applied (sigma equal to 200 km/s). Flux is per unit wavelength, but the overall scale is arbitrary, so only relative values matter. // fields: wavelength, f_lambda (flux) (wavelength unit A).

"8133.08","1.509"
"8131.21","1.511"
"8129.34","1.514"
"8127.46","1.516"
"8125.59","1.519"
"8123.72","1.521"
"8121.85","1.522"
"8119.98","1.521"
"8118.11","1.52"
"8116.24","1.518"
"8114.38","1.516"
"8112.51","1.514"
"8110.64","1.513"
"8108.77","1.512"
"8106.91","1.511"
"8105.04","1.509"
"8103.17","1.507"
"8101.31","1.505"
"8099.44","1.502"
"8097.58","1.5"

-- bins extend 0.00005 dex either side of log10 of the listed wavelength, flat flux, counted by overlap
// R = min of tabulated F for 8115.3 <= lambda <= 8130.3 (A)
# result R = 1.514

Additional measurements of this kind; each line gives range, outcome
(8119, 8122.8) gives 1.521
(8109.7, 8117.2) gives 1.513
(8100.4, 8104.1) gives 1.505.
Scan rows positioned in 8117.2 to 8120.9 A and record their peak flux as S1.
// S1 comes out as 1.521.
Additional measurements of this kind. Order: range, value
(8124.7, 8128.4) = 1.519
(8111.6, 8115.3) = 1.516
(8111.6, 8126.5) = 1.522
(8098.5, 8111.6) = 1.513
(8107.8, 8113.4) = 1.514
